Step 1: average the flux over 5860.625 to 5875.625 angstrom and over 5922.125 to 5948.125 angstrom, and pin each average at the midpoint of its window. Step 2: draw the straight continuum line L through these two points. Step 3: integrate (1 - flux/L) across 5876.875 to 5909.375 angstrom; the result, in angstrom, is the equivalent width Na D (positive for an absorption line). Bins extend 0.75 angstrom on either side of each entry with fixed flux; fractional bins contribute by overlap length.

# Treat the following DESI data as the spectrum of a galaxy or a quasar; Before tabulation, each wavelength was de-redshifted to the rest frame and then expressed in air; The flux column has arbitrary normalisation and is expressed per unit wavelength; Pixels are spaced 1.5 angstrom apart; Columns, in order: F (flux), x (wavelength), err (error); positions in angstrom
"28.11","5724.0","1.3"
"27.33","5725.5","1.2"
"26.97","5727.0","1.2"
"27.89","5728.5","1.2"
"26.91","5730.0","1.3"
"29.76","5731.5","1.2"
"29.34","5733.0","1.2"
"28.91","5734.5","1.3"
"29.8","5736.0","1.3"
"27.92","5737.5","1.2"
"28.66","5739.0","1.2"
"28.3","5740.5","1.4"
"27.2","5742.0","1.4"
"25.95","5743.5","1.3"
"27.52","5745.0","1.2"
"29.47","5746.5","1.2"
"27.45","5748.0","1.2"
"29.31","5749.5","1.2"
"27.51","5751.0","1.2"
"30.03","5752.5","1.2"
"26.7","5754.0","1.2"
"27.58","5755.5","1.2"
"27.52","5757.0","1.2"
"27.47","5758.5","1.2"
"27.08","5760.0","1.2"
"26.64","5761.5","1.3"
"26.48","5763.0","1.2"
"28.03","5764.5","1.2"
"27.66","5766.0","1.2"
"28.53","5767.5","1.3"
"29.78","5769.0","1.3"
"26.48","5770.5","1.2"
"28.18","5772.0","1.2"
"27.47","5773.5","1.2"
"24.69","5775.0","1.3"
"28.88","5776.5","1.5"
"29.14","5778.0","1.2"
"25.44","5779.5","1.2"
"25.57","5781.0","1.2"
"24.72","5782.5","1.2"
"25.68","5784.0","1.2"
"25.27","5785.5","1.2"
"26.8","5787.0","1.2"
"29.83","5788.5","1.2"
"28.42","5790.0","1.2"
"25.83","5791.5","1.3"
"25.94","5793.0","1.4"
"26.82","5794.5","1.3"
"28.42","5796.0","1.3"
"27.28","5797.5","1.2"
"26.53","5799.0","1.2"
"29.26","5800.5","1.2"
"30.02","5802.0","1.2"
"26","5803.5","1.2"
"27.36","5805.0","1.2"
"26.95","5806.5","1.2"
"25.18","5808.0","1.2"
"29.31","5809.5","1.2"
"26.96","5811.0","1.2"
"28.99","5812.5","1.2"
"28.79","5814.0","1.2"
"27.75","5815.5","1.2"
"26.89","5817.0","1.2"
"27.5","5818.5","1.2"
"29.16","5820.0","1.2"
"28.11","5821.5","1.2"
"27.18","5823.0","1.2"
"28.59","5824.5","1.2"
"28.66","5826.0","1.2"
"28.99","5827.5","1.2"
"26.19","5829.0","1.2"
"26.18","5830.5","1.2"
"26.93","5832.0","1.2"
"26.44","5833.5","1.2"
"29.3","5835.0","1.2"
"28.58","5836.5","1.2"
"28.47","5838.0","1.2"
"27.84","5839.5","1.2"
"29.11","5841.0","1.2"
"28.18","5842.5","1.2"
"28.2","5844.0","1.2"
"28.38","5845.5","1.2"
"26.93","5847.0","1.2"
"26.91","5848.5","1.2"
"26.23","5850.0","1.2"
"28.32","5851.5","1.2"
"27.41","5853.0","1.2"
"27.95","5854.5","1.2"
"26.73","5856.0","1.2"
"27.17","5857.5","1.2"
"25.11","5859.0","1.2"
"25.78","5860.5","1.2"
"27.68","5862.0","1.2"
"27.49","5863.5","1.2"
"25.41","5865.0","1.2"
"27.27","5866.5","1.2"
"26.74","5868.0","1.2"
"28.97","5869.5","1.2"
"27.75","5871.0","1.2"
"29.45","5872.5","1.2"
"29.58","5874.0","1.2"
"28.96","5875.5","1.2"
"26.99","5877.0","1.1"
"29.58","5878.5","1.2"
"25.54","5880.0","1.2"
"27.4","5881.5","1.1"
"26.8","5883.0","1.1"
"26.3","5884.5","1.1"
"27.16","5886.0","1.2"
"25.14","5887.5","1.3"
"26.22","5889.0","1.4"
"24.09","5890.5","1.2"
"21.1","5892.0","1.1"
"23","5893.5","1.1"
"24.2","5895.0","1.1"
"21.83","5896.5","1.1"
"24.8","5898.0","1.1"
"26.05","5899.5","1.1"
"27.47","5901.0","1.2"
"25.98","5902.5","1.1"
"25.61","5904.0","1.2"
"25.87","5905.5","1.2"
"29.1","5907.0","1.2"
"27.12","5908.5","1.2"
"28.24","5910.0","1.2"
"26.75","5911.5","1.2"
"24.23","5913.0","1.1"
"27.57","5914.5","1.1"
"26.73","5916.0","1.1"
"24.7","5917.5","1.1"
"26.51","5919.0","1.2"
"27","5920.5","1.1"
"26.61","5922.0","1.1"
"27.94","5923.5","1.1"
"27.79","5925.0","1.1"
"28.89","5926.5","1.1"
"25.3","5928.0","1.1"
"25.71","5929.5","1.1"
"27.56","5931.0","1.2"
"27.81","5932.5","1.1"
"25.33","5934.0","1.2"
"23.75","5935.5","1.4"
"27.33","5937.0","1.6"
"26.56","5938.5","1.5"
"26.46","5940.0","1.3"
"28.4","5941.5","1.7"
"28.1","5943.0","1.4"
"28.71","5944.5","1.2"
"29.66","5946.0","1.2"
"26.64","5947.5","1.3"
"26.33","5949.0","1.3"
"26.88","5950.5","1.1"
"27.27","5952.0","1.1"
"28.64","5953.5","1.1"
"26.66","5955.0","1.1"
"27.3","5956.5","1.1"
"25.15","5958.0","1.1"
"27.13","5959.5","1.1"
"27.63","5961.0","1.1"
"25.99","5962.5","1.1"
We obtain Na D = 2.1 angstrom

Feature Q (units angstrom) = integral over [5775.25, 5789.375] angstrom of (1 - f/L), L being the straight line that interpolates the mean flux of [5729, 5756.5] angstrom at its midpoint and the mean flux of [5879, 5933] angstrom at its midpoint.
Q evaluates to 0.5 angstrom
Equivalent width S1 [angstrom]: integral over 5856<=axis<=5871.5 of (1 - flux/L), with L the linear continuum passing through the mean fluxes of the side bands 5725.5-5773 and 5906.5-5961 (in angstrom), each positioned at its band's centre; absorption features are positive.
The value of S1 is 0.3 angstrom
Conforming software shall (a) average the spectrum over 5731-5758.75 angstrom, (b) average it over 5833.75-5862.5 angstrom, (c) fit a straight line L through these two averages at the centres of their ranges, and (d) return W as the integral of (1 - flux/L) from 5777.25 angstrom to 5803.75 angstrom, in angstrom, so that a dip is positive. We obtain 0.8 angstrom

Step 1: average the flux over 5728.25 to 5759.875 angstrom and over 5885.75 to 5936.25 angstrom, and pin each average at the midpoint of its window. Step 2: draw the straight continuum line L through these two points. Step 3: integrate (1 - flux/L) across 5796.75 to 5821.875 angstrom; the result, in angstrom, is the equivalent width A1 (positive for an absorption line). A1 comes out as -0.4 angstrom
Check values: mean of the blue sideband 28.1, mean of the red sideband 26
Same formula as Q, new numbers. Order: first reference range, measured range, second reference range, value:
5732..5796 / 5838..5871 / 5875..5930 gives -0.8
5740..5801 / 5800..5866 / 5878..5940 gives -1.9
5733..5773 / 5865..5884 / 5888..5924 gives -1.2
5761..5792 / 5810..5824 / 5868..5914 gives -0.6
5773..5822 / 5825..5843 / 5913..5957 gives -0.5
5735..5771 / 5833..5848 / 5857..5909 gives -0.7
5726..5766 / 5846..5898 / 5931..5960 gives 1.6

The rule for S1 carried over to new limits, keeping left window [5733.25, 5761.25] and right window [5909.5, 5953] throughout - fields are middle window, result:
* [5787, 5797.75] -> 0.1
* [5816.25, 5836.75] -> -0.1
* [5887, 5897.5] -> 1.4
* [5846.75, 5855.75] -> 0.0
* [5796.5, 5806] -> 0.0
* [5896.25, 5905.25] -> 0.5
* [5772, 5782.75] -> 0.4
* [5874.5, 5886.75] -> -0.1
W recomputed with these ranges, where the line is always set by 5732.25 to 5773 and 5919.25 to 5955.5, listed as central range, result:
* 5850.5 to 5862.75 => 0.22 angstrom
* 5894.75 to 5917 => 0.93 angstrom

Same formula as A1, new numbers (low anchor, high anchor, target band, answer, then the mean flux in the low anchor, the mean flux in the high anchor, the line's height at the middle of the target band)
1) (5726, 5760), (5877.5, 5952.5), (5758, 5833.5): 0.47 angstrom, 28.1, 26.4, 27.6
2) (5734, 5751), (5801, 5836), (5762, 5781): 0.37 angstrom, 28.2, 27.7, 28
